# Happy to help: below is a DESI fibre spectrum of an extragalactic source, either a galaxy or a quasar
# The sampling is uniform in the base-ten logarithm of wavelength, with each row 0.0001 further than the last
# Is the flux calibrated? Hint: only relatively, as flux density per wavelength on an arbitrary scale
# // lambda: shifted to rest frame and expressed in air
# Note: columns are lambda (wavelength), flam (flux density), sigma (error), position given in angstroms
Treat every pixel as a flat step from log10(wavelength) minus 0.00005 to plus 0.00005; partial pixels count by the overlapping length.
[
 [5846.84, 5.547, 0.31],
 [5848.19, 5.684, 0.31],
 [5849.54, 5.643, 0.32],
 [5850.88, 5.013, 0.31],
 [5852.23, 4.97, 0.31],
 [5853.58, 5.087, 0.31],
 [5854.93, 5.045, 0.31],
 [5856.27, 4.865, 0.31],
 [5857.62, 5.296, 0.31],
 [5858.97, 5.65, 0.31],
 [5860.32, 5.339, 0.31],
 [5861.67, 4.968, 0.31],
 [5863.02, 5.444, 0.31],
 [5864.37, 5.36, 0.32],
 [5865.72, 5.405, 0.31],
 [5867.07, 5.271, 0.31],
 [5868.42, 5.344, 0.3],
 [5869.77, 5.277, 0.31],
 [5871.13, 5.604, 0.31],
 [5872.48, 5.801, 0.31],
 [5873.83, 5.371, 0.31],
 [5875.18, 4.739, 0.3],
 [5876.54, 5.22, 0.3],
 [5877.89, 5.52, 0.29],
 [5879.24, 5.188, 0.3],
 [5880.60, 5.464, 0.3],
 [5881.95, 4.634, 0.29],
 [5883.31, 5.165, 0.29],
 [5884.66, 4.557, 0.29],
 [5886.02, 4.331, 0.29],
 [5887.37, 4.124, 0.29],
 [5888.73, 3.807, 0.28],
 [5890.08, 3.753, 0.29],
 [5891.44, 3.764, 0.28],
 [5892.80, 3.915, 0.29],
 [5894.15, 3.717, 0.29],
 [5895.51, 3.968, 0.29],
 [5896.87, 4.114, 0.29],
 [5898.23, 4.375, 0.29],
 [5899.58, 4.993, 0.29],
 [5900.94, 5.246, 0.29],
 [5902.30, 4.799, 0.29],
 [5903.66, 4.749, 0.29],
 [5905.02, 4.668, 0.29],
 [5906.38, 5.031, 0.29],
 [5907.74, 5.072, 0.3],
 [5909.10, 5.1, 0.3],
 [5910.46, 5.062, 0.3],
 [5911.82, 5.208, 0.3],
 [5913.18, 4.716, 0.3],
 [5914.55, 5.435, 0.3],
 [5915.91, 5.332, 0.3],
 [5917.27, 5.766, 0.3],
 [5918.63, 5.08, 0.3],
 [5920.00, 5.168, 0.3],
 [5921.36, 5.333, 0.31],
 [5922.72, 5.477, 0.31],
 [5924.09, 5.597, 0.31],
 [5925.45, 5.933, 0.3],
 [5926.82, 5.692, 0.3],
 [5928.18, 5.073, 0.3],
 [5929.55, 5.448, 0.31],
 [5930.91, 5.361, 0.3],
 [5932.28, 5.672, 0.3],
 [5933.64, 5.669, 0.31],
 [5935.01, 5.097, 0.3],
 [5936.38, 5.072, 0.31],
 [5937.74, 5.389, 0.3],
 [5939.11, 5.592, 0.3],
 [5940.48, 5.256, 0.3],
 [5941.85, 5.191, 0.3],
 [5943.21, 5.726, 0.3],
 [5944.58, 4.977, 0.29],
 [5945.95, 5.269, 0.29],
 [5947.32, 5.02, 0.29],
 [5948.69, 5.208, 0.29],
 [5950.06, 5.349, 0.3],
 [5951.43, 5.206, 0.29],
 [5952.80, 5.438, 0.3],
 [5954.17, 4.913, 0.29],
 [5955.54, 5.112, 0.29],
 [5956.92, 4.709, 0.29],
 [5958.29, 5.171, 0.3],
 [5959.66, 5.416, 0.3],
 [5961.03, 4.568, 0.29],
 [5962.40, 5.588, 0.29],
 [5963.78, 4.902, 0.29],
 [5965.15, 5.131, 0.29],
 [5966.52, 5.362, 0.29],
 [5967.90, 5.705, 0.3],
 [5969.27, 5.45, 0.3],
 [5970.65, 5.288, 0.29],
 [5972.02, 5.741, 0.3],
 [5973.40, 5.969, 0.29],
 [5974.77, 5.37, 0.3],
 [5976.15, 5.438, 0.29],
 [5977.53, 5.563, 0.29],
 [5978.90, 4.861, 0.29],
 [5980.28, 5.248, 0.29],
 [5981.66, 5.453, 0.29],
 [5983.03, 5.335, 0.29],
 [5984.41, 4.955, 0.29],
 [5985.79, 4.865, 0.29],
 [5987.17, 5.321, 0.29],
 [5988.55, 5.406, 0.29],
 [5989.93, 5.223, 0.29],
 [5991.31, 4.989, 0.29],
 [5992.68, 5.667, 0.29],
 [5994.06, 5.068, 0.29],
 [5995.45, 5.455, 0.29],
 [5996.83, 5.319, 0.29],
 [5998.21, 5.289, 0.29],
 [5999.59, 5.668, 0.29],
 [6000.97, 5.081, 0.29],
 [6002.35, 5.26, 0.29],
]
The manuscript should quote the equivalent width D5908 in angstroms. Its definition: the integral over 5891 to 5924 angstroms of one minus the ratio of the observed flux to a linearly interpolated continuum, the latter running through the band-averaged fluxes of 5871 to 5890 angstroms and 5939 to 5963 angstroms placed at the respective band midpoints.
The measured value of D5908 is 1.1 angstroms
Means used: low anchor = 4.91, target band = 4.86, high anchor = 5.2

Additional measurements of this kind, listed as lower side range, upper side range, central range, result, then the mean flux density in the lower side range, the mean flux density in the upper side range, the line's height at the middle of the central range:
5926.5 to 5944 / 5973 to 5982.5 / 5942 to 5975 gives 0.8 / 5.4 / 5.4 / 5.4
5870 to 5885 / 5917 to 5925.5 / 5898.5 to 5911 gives 0.9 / 5.22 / 5.43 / 5.35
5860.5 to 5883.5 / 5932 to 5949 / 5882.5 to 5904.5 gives 4.0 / 5.28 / 5.31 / 5.29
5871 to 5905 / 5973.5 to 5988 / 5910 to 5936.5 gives -2.6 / 4.66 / 5.27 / 4.89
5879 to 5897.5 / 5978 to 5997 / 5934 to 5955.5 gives -1.9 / 4.3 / 5.23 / 4.83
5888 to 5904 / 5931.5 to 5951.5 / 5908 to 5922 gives -1.5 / 4.26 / 5.32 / 4.7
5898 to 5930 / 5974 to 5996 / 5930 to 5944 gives -0.5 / 5.19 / 5.26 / 5.21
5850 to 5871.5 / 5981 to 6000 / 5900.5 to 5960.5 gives 0.2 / 5.25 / 5.28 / 5.26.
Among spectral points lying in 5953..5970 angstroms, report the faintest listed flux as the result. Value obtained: 4.568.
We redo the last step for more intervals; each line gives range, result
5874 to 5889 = 3.807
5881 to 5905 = 3.717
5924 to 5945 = 4.977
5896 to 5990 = 4.114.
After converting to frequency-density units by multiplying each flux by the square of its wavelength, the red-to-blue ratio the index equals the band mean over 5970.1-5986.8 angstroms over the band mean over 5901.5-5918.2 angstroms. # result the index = 1.08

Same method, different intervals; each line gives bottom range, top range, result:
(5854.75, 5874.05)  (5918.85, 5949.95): 1.03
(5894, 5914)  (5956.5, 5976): 1.14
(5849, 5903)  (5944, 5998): 1.11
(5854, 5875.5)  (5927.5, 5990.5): 1.03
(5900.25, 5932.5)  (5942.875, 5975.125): 1.02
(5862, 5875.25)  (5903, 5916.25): 0.95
